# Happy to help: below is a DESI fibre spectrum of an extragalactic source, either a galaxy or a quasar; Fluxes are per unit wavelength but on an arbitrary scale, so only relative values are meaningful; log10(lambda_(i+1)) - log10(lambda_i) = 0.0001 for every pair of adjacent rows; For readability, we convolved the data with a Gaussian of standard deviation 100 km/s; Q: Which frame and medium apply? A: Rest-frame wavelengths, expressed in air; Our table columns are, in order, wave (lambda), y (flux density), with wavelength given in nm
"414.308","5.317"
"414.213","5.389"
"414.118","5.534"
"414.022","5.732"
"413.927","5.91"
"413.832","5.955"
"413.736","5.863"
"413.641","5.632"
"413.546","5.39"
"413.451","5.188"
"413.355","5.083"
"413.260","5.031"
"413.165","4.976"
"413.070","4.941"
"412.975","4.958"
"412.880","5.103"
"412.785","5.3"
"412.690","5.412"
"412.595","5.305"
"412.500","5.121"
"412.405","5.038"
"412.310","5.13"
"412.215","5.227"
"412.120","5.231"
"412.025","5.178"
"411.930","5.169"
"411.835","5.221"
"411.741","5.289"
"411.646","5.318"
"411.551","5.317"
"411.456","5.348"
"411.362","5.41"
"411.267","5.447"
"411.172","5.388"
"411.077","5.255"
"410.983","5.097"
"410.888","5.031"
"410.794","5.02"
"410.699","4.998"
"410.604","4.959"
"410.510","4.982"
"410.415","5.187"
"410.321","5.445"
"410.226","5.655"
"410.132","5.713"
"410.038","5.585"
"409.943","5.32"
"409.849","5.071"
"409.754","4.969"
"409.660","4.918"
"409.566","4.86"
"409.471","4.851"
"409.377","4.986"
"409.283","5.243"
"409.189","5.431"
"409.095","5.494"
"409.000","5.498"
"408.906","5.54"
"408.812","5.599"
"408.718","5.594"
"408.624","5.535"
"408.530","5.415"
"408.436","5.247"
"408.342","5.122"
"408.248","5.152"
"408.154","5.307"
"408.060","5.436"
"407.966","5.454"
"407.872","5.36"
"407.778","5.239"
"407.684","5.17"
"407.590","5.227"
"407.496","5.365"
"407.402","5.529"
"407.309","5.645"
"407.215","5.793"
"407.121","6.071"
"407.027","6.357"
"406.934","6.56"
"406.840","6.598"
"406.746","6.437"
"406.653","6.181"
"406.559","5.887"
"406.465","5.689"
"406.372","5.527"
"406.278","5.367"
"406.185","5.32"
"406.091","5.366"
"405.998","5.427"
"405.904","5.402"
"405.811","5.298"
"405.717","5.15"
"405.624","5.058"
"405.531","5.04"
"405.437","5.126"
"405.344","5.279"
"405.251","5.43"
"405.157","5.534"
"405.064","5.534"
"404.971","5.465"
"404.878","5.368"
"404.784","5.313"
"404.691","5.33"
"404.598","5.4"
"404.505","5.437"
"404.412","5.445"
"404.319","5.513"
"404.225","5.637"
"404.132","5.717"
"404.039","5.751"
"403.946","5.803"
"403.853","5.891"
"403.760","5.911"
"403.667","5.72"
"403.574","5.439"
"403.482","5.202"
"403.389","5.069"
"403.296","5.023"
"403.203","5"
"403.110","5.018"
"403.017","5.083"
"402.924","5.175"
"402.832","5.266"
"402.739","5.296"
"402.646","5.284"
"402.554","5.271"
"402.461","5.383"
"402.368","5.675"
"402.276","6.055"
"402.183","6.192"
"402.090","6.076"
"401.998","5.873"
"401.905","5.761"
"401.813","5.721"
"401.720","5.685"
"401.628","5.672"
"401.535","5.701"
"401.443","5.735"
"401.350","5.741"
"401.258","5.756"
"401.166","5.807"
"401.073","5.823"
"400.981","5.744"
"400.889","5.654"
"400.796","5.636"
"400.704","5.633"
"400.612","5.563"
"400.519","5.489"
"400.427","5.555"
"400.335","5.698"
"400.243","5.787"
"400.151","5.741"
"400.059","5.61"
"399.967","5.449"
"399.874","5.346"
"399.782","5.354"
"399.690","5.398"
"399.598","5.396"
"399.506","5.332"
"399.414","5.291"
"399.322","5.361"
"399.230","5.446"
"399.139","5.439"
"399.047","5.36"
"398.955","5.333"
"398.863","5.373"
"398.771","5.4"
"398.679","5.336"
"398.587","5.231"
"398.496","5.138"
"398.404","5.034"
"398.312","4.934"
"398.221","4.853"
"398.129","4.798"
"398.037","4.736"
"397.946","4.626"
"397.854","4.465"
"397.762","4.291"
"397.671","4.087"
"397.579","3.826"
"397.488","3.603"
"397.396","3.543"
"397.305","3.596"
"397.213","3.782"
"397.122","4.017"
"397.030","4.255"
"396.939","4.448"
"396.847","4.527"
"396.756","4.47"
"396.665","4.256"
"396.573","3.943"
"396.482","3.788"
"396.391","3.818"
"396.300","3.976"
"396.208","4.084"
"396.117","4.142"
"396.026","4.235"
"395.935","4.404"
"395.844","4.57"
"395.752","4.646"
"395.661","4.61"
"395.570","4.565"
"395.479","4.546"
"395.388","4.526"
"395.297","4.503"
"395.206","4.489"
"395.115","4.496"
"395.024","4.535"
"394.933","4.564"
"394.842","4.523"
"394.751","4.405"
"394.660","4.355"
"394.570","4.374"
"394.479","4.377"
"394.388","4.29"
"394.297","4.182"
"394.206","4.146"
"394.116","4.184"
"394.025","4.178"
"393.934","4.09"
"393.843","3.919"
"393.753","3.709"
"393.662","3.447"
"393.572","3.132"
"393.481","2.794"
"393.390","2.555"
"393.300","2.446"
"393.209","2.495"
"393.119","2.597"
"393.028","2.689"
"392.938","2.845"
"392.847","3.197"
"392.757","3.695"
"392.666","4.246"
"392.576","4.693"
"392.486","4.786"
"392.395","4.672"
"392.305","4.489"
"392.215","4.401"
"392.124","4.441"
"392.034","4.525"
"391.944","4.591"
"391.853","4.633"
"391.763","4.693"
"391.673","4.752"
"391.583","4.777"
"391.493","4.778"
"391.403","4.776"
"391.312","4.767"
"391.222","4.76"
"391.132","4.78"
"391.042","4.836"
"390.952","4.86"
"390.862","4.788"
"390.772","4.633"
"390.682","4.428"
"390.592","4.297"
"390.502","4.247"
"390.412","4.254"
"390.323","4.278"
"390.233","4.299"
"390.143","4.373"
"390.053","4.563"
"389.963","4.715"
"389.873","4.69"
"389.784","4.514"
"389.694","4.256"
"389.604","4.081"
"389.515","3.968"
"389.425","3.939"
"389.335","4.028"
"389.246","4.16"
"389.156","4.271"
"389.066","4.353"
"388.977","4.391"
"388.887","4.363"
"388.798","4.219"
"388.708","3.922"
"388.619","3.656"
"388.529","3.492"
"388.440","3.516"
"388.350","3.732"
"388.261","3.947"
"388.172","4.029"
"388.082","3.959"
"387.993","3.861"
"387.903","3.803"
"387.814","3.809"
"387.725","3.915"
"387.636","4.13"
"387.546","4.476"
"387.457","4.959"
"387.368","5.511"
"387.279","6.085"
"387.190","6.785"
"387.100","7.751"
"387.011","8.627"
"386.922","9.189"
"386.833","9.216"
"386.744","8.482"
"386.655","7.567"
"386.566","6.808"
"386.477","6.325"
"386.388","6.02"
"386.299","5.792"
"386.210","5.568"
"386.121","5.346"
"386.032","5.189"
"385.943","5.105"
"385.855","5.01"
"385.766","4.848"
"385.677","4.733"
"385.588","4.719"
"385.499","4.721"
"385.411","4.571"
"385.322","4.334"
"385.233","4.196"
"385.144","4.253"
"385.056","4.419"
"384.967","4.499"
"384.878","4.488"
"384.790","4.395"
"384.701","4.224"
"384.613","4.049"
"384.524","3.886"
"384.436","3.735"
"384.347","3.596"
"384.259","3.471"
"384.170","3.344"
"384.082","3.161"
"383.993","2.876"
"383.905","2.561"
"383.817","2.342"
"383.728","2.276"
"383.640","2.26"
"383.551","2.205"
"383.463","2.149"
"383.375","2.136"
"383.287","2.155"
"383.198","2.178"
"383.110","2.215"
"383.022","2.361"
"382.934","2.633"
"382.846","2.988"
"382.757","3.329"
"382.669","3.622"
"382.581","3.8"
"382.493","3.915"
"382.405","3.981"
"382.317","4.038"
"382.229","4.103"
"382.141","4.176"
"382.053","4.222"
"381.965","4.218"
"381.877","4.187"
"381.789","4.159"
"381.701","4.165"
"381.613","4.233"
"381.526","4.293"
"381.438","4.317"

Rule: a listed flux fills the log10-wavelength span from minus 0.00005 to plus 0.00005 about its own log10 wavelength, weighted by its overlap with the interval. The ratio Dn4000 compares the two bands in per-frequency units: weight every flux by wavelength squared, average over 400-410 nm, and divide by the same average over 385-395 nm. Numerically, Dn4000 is 1.30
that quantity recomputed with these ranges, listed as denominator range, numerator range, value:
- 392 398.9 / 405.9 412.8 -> 1.38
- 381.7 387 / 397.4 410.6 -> 1.39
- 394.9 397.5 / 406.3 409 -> 1.41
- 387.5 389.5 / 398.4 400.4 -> 1.43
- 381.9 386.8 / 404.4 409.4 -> 1.51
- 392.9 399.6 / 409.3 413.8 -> 1.31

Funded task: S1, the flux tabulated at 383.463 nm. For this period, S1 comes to 2.149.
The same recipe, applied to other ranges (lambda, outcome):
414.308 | 5.317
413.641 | 5.632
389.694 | 4.256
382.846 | 2.988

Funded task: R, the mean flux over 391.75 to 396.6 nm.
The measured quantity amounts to 4.06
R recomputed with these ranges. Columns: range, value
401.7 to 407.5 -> 5.56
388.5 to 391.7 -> 4.4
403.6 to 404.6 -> 5.66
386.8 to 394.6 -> 4.39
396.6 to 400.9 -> 4.96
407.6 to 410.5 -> 5.31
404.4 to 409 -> 5.51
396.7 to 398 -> 4.12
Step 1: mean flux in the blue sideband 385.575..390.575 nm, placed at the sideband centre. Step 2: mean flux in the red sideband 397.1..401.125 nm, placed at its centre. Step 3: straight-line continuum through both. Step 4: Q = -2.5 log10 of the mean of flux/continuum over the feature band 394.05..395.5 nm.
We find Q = 0.15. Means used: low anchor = 4.99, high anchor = 5.08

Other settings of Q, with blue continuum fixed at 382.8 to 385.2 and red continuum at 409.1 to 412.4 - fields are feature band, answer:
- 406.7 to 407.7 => -0.19 mag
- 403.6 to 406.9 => -0.16 mag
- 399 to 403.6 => -0.23 mag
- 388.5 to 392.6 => -0.21 mag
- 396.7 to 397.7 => 0.04 mag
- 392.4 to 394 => 0.13 mag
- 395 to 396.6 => -0.07 mag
